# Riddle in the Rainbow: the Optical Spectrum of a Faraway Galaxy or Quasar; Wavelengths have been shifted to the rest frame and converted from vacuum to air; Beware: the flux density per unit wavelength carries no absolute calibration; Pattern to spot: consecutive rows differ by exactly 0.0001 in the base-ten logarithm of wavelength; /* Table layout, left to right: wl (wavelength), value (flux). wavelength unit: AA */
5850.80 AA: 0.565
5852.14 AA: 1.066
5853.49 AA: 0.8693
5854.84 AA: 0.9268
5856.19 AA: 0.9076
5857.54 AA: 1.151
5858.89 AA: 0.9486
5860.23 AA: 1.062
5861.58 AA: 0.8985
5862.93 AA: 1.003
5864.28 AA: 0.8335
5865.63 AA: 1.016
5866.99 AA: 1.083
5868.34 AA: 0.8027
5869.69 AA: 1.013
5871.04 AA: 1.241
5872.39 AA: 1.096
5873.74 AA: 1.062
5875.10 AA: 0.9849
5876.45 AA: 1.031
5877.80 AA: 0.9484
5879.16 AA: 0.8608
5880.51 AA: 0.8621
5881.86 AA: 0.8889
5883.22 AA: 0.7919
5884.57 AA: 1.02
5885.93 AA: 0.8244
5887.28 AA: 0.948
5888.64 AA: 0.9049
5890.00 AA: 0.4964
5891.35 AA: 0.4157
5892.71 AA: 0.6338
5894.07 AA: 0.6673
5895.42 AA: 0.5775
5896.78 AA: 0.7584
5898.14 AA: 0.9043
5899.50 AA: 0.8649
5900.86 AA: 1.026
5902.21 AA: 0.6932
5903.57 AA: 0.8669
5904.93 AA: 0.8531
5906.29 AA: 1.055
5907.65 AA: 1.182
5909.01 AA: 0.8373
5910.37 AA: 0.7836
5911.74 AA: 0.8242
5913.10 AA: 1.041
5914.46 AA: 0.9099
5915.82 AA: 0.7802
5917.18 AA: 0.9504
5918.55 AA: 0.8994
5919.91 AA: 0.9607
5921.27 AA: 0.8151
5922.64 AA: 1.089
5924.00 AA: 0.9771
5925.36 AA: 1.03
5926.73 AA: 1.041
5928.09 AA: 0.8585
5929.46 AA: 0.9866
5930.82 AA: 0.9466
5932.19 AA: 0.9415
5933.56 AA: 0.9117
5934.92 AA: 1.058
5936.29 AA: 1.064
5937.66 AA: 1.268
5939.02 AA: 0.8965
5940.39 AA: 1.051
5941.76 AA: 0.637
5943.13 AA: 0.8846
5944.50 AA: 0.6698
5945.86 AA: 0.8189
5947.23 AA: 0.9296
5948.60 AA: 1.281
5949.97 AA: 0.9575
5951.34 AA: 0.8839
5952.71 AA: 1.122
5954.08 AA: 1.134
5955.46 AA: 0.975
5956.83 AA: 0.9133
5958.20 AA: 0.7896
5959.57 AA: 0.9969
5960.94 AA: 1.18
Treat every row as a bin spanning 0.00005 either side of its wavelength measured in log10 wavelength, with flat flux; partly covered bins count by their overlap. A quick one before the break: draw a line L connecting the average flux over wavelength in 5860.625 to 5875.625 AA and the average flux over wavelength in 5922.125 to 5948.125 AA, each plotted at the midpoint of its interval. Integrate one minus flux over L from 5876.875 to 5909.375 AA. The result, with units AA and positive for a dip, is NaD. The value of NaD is 5.1 AA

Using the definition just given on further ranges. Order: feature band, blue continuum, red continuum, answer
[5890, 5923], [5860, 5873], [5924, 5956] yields 4.86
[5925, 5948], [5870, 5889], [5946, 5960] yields 1.03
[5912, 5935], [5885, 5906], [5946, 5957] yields -1.37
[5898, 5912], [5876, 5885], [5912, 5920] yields 0.19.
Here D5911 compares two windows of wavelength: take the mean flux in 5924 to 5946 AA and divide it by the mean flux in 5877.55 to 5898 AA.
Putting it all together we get 1.2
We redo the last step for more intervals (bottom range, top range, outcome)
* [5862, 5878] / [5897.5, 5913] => 0.90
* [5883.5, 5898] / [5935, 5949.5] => 1.30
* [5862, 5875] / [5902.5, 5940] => 0.94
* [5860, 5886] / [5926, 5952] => 0.98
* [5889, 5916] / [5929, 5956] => 1.20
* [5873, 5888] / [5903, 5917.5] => 0.99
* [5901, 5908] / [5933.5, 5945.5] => 1.01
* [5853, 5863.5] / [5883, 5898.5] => 0.76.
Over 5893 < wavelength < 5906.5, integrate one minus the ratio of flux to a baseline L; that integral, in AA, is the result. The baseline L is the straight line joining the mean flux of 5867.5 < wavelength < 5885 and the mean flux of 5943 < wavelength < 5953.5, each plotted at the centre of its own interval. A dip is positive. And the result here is 2.1 AA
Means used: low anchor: 0.97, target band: 0.813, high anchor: 0.949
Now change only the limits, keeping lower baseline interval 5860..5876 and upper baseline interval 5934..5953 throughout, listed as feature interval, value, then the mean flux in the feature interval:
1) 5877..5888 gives 1.1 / 0.895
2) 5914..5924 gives 0.6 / 0.919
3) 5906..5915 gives 0.4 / 0.943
